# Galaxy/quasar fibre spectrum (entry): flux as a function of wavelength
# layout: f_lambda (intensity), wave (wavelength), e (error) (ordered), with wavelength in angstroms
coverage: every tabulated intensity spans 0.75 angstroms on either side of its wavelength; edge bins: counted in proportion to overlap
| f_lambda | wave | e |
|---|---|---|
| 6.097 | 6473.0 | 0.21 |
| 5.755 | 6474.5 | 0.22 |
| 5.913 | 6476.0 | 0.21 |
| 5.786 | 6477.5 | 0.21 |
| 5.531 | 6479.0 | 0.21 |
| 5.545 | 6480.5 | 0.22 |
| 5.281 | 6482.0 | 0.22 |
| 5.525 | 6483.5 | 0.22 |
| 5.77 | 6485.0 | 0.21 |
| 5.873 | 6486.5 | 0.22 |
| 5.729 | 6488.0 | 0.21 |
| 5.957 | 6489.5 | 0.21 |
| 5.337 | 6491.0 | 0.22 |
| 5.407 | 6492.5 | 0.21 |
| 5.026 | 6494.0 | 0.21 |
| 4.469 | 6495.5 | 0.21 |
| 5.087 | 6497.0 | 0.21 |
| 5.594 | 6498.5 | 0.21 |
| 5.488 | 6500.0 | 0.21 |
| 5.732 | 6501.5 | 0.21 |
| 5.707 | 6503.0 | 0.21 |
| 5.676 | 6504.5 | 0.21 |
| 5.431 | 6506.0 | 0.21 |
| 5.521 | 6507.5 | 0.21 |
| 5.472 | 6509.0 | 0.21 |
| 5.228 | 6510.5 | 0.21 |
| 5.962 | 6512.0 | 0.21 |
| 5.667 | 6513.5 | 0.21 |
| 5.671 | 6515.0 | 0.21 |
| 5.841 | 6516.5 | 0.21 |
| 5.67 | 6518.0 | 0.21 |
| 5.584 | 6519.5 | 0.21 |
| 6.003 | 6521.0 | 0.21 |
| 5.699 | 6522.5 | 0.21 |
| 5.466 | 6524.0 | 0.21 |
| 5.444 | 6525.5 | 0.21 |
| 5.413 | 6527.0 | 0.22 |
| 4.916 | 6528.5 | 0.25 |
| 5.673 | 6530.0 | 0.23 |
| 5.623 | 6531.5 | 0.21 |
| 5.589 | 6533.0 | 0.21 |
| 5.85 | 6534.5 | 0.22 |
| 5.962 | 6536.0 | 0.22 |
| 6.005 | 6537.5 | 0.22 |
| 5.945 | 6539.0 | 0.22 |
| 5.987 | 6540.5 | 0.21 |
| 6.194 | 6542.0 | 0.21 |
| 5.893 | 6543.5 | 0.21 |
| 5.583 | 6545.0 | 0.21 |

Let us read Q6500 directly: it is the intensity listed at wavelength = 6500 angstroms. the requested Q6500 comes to 5.488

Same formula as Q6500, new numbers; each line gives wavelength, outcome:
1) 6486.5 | 5.873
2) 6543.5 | 5.893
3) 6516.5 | 5.841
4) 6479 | 5.531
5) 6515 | 5.671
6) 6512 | 5.962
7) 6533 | 5.589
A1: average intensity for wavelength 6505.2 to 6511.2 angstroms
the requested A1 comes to 5.42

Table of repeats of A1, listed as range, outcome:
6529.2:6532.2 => 5.64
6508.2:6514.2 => 5.58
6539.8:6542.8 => 6.09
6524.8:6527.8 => 5.42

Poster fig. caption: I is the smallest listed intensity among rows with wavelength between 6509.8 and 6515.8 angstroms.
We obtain 5.228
